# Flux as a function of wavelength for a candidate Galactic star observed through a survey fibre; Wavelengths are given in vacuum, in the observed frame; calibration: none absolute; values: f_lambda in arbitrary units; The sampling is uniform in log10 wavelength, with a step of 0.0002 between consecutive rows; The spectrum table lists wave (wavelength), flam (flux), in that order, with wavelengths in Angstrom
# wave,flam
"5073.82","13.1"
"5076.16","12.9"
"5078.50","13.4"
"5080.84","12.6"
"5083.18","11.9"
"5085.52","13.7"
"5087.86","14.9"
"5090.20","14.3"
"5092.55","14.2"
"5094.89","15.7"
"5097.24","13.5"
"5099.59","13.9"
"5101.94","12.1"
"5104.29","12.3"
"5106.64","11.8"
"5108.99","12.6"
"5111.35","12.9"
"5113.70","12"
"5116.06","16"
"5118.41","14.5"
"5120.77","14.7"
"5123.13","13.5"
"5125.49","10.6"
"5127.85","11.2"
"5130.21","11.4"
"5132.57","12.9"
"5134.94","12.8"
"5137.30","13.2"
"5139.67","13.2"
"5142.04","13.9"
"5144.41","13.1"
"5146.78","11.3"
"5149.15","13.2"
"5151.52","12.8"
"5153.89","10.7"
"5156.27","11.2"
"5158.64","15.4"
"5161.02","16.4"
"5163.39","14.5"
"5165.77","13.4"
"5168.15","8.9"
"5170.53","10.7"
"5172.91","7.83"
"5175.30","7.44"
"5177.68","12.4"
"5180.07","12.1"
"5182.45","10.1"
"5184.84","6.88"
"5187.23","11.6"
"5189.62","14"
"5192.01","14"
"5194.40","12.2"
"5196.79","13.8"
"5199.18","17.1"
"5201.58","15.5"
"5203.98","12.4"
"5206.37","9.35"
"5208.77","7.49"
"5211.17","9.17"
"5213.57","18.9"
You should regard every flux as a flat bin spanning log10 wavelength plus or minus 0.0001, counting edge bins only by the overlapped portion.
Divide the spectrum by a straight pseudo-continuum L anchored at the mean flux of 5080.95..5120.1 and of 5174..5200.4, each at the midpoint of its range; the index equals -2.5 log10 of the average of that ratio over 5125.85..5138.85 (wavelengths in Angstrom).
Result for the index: 0.06 mag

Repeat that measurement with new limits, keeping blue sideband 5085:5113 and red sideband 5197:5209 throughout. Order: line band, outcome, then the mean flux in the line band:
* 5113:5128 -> -0.004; 13.4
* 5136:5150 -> 0.020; 13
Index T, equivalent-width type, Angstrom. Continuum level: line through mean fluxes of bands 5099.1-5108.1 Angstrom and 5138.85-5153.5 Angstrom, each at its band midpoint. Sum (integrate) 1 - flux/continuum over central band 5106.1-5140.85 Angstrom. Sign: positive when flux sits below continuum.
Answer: -0.9 Angstrom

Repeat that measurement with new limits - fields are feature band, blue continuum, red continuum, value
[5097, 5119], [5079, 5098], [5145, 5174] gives 0.5 Angstrom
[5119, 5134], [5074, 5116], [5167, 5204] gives 0.3 Angstrom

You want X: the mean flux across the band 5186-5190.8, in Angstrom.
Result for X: 12.7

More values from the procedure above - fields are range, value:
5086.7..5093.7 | 14.5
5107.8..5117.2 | 13.4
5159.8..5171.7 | 12.8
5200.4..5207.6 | 12.4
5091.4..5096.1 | 15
